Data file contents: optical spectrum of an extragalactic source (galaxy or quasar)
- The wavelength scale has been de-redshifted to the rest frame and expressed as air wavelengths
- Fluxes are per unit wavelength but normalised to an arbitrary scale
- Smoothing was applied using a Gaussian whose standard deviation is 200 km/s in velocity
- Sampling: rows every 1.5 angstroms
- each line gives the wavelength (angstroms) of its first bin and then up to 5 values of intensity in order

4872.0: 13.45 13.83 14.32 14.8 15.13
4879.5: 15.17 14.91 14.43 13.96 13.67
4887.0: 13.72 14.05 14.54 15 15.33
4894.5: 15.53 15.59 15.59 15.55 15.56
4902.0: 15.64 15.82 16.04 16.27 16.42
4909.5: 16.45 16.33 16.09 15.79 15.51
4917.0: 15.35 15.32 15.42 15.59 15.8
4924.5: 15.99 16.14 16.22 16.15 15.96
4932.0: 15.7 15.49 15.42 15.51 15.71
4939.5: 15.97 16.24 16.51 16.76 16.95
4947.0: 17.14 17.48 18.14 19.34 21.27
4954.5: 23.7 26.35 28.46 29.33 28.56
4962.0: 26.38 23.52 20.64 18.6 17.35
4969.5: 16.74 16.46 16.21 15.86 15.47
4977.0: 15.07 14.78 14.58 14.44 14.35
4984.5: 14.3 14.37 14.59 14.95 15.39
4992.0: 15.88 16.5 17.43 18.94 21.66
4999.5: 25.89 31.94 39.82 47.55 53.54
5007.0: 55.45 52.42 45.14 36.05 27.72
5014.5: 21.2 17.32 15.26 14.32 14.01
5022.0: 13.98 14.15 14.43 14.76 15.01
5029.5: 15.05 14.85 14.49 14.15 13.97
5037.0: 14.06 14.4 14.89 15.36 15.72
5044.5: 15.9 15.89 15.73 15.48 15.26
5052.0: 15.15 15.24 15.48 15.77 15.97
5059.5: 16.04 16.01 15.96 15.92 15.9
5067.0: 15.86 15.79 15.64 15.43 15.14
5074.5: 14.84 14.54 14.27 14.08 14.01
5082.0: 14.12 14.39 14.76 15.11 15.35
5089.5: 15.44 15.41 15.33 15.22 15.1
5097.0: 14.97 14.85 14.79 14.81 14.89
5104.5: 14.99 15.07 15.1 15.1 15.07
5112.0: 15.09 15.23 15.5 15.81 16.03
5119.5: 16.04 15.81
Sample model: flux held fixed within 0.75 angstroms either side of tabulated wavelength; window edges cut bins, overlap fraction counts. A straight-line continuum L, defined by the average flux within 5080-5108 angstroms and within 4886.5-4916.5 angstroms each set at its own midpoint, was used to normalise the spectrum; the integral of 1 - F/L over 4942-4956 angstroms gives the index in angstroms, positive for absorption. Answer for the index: -3.3 angstroms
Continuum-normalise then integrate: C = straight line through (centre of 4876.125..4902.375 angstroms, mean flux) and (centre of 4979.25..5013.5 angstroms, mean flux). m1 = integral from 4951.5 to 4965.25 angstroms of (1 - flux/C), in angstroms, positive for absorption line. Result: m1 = -1.5 angstroms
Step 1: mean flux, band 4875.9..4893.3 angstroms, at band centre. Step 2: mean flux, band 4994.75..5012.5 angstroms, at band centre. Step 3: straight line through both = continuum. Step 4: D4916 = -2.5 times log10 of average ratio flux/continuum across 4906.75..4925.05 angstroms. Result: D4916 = 0.28 mag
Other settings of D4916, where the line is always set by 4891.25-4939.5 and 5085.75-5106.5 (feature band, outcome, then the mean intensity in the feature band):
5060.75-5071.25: -0.04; 15.8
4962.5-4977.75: -0.14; 17.7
